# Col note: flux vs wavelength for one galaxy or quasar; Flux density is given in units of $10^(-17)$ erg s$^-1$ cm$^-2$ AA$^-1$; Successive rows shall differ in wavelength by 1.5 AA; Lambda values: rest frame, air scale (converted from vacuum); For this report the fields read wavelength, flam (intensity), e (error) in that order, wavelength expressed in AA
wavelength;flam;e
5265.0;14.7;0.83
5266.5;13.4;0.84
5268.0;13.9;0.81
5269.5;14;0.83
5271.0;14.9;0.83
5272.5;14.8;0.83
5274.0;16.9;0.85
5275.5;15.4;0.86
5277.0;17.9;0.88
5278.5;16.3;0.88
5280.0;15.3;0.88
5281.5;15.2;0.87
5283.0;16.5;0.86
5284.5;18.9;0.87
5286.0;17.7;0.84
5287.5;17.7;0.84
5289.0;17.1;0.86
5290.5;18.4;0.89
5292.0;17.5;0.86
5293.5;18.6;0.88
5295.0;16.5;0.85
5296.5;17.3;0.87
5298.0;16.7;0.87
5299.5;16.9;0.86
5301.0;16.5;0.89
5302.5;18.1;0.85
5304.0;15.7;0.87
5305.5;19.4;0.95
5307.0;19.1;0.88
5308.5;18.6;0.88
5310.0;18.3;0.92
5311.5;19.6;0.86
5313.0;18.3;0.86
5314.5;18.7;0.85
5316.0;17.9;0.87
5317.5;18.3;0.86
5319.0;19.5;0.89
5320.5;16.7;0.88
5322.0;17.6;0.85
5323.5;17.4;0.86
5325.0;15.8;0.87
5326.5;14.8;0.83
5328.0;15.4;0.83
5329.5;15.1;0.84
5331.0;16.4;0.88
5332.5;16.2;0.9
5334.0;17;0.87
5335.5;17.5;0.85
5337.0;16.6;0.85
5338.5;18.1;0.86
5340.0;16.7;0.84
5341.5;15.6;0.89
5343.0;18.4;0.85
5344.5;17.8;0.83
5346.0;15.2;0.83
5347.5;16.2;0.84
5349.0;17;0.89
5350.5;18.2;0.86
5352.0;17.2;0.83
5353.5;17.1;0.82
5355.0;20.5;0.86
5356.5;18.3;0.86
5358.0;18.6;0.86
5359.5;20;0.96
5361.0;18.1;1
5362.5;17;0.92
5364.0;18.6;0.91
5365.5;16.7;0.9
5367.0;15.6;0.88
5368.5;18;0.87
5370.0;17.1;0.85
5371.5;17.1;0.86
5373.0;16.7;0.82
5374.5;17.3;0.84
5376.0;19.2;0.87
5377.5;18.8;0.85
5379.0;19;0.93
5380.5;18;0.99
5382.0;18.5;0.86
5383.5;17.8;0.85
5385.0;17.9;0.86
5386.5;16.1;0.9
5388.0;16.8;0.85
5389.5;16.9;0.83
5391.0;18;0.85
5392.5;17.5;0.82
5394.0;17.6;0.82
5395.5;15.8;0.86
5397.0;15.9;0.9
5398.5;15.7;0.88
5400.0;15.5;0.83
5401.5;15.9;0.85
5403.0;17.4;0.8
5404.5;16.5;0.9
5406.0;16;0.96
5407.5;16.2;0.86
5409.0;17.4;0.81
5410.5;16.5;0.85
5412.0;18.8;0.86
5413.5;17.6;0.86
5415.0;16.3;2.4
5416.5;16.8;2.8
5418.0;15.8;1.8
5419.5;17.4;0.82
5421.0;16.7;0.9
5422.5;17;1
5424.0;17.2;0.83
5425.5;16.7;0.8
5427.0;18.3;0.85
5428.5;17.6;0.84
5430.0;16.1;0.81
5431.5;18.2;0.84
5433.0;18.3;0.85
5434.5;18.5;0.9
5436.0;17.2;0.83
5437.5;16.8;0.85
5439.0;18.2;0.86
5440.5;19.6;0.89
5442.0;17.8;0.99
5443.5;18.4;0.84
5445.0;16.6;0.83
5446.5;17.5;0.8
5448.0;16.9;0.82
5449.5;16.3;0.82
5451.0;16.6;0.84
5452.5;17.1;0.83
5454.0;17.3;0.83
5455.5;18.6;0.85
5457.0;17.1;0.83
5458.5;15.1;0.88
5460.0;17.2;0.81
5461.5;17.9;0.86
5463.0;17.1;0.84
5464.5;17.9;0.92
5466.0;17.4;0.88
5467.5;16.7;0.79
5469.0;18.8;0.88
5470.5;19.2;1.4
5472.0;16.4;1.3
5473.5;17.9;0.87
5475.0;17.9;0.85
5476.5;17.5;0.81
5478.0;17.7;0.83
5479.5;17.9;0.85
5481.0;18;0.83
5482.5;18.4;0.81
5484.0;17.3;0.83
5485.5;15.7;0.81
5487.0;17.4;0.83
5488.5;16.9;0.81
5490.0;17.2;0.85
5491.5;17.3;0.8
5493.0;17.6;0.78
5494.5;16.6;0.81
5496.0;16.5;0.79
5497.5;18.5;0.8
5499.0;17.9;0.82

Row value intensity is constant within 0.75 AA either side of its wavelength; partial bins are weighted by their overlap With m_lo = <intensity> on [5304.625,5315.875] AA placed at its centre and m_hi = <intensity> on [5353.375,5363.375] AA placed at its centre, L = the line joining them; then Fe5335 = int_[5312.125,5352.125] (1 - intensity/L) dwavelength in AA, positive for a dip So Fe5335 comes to 3.6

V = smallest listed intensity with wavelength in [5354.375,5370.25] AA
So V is 15.6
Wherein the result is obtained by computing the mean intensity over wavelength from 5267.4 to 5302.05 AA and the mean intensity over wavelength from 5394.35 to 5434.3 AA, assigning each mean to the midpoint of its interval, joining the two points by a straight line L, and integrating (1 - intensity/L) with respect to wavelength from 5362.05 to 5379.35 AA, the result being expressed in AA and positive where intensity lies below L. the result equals -0.8 AA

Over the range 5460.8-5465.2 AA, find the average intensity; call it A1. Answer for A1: 17.6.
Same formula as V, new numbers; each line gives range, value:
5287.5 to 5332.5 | 14.8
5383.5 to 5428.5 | 15.5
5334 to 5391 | 15.2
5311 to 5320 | 17.9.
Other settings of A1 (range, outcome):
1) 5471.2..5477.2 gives 17.4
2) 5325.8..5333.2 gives 15.6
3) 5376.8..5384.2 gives 18.4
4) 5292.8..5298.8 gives 17.3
